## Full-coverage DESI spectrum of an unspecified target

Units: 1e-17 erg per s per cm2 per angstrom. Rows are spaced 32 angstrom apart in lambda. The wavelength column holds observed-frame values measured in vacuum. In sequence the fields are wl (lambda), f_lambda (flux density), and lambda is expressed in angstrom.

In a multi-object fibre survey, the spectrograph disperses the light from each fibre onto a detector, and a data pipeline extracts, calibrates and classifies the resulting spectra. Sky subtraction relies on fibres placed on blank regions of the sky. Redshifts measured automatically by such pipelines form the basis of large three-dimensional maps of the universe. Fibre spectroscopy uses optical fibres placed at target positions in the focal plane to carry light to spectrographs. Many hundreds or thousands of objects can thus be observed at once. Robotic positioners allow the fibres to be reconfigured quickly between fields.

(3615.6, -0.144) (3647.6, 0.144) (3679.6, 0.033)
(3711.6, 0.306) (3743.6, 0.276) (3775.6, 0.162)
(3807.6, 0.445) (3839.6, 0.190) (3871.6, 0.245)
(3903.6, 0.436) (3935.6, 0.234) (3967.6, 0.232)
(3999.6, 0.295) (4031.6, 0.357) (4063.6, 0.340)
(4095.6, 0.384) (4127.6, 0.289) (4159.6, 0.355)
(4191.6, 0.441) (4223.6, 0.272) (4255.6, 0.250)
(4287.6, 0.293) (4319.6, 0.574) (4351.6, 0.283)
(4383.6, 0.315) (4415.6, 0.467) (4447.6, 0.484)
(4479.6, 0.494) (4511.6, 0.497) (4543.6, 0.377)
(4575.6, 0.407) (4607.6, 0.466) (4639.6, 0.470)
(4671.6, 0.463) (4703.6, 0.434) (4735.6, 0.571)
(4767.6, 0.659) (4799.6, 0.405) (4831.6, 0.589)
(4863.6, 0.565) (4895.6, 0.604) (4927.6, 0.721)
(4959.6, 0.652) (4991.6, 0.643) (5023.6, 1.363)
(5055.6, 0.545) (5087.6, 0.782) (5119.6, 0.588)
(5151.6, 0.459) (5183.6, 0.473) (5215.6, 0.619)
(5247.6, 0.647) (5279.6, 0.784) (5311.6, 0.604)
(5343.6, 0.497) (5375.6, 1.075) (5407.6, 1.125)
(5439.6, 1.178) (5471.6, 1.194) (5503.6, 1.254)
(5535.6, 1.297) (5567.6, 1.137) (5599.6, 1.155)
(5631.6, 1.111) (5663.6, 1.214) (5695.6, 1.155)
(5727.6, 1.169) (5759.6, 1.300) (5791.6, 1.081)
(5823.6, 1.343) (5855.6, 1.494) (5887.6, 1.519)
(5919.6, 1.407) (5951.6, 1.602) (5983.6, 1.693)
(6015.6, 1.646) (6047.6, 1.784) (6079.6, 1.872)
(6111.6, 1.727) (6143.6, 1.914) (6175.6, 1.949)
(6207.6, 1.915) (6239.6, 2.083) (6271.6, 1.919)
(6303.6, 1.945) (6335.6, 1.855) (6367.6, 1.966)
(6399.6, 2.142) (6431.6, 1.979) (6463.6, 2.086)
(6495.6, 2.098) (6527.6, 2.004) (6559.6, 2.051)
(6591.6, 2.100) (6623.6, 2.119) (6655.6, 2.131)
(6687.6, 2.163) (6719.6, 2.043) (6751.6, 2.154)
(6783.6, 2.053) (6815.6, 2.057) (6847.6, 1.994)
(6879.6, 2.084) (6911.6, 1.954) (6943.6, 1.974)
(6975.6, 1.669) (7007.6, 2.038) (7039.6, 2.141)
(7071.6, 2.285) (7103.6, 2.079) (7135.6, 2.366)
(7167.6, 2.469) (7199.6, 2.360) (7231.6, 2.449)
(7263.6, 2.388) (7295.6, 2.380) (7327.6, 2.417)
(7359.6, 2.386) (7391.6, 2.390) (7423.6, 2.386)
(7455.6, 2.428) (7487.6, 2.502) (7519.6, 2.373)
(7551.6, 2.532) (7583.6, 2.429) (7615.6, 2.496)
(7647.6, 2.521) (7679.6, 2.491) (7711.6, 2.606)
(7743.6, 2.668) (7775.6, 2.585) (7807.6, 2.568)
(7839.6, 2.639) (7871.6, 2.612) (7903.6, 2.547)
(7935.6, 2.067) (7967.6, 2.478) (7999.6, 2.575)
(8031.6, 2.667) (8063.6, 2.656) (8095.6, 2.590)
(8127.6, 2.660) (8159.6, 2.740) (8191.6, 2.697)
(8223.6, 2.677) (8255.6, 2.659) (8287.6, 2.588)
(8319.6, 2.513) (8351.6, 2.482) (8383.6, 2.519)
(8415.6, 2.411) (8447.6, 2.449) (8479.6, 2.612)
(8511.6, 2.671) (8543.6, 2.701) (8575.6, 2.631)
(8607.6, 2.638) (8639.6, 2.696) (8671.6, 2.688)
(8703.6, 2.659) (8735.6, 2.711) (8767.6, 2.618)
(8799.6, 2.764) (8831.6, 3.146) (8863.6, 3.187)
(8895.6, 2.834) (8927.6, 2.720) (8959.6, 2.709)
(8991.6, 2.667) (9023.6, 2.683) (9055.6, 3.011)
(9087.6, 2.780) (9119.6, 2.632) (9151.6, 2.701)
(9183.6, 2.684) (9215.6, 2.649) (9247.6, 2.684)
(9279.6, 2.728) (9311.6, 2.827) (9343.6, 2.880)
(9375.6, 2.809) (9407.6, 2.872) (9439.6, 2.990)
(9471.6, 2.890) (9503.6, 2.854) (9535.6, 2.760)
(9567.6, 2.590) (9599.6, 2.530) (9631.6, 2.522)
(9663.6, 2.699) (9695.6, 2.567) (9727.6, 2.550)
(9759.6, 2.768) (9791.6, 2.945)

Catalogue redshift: 0.347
